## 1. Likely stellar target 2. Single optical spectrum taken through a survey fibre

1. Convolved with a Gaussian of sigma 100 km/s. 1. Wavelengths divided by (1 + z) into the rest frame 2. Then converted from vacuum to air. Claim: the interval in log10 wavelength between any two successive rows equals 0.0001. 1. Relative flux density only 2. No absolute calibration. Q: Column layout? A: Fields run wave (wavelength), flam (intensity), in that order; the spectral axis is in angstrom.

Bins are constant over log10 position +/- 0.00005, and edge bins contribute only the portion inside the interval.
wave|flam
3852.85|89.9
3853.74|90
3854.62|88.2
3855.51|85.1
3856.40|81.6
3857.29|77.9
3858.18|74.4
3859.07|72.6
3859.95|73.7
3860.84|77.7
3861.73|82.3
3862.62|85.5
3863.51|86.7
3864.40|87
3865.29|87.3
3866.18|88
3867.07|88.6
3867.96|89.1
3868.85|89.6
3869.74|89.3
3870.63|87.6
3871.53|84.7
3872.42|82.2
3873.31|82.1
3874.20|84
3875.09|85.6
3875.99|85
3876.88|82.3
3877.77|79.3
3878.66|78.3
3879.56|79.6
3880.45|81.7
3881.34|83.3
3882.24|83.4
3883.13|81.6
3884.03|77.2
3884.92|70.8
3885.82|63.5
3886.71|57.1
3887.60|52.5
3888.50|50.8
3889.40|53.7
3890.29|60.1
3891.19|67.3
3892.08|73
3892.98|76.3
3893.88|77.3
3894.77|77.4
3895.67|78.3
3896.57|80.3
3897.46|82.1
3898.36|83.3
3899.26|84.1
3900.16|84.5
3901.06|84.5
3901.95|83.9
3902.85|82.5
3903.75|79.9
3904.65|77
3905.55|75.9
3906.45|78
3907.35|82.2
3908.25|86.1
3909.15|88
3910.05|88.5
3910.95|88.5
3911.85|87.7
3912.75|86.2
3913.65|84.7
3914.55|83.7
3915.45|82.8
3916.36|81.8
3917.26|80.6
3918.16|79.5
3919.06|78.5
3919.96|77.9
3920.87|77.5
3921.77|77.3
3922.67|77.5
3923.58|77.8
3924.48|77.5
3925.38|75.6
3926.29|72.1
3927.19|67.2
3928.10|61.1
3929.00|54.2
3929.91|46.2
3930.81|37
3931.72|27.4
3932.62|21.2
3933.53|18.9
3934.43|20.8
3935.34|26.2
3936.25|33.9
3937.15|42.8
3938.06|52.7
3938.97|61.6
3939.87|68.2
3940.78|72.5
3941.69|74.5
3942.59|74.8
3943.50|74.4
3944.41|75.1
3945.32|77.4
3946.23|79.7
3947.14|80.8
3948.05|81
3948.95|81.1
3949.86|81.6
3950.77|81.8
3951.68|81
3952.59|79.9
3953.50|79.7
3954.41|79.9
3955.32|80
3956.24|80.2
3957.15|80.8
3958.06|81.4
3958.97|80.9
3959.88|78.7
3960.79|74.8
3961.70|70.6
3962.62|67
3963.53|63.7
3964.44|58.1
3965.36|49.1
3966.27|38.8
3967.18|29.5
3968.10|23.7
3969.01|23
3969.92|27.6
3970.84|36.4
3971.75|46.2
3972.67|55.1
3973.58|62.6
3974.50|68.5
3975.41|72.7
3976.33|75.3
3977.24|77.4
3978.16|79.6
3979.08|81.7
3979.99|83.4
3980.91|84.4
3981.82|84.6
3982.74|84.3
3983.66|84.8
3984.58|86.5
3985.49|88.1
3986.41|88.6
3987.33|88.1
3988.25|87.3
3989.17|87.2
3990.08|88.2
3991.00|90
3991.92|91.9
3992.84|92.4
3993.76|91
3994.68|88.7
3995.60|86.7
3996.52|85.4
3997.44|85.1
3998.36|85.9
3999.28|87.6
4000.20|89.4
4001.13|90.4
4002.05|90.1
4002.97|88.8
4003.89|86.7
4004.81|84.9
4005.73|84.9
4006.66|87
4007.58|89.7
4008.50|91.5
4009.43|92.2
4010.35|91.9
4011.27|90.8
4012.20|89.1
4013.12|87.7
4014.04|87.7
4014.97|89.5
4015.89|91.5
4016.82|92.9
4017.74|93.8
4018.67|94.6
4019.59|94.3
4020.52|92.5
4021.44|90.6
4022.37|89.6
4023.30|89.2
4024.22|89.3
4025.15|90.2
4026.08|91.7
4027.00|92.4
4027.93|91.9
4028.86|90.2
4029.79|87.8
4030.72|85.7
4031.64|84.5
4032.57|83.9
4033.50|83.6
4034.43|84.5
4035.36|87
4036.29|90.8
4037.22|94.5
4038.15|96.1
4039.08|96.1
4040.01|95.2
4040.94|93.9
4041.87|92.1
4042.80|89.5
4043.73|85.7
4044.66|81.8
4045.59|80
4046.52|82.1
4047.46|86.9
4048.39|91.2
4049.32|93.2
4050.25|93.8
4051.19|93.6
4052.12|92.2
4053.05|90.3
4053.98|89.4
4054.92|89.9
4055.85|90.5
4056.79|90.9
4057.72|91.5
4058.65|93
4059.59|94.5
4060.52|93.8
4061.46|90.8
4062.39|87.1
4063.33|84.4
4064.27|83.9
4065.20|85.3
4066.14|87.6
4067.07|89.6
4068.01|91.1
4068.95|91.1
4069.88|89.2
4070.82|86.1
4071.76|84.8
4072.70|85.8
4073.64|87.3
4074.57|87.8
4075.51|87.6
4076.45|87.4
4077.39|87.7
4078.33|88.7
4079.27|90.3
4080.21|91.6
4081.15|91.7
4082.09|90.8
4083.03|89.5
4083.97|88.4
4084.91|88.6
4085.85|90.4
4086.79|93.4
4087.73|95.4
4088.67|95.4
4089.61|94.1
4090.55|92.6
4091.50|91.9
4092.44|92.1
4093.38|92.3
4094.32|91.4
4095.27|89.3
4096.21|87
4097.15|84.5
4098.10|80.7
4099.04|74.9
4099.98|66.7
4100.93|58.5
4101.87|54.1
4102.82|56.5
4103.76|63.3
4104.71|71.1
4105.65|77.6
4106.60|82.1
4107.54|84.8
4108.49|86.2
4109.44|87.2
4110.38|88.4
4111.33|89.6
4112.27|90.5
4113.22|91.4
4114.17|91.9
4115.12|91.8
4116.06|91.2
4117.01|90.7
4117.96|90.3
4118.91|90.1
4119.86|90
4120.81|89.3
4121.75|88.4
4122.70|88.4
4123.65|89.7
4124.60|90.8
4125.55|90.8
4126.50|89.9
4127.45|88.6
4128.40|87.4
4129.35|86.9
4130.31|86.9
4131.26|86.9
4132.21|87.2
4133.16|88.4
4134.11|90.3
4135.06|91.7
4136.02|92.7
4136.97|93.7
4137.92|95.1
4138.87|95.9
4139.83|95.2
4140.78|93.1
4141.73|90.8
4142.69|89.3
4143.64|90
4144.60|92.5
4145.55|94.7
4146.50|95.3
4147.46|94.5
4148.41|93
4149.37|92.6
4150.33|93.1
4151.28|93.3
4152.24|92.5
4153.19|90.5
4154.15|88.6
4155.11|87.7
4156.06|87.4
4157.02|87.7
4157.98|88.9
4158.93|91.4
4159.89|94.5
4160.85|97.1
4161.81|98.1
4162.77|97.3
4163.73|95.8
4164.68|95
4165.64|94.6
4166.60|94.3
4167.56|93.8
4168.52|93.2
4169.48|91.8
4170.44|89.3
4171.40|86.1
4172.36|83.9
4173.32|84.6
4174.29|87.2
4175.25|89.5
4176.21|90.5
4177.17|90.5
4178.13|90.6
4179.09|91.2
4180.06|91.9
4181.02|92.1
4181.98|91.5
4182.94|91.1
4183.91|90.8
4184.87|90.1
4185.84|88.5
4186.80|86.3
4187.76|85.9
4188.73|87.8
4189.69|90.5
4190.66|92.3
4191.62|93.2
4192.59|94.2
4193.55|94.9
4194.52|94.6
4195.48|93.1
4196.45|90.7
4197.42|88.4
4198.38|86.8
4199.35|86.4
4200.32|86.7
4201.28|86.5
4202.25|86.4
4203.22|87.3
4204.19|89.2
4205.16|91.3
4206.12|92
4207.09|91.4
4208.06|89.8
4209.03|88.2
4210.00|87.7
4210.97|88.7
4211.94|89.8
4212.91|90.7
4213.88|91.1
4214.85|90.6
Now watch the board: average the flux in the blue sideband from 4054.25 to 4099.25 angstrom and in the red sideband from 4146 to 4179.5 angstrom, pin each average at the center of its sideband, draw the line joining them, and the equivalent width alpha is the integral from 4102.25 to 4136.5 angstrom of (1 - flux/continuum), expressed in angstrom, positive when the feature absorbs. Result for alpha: 1.5 angstrom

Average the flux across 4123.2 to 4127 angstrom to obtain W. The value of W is 90.3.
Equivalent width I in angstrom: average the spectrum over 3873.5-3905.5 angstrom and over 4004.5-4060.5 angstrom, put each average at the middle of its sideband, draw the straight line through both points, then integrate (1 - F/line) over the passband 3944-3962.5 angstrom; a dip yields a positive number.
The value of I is 0.7 angstrom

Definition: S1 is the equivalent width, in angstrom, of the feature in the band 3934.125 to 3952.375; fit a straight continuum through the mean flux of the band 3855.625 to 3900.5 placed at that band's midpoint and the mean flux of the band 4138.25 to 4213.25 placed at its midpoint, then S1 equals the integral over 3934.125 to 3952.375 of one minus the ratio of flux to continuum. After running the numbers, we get 3.27 angstrom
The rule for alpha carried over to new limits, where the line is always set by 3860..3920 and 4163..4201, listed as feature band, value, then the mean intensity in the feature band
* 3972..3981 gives 1.1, 73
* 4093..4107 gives 2.0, 75.2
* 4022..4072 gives -2.2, 89.4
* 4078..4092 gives -0.7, 91.6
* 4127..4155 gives -0.7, 91.3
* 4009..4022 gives -1.1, 91.4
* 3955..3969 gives 3.4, 62.3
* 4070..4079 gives -0.1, 87.1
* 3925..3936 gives 5.1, 43.5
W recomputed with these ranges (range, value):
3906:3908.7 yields 82.1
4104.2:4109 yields 80.2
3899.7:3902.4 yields 84.4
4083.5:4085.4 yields 88.6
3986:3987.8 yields 88.2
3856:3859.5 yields 76.5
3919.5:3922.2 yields 77.5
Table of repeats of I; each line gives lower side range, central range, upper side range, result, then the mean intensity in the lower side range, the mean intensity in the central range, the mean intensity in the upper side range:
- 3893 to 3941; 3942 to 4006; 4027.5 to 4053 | 2.6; 70.1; 75.8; 89.2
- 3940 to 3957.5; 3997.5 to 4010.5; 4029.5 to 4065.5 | -0.6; 78.5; 88.4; 89.3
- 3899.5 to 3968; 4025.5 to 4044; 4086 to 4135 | -2.6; 70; 89.9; 85.8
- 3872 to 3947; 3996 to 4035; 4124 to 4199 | -4.5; 71.6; 89.1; 91.1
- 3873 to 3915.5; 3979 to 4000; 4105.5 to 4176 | -1.1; 78.2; 87.2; 90.6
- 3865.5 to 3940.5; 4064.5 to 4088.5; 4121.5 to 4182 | -1.0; 72.6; 89.1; 91.2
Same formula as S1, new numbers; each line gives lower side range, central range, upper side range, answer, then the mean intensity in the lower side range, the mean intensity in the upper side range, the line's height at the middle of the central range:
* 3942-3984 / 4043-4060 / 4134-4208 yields -2.3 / 69.4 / 91.2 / 78.7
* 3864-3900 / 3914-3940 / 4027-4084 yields 6.7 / 78.1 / 89.2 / 81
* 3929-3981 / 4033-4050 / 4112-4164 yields -3.0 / 62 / 91.3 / 75.8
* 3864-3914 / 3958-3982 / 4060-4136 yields 6.1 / 79.7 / 86.8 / 82.4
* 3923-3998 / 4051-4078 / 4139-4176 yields -2.8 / 68.5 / 91.8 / 80.8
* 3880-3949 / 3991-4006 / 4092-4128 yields -2.3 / 70.6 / 84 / 76.4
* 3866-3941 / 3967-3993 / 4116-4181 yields 2.3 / 72.5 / 91.1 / 78.3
